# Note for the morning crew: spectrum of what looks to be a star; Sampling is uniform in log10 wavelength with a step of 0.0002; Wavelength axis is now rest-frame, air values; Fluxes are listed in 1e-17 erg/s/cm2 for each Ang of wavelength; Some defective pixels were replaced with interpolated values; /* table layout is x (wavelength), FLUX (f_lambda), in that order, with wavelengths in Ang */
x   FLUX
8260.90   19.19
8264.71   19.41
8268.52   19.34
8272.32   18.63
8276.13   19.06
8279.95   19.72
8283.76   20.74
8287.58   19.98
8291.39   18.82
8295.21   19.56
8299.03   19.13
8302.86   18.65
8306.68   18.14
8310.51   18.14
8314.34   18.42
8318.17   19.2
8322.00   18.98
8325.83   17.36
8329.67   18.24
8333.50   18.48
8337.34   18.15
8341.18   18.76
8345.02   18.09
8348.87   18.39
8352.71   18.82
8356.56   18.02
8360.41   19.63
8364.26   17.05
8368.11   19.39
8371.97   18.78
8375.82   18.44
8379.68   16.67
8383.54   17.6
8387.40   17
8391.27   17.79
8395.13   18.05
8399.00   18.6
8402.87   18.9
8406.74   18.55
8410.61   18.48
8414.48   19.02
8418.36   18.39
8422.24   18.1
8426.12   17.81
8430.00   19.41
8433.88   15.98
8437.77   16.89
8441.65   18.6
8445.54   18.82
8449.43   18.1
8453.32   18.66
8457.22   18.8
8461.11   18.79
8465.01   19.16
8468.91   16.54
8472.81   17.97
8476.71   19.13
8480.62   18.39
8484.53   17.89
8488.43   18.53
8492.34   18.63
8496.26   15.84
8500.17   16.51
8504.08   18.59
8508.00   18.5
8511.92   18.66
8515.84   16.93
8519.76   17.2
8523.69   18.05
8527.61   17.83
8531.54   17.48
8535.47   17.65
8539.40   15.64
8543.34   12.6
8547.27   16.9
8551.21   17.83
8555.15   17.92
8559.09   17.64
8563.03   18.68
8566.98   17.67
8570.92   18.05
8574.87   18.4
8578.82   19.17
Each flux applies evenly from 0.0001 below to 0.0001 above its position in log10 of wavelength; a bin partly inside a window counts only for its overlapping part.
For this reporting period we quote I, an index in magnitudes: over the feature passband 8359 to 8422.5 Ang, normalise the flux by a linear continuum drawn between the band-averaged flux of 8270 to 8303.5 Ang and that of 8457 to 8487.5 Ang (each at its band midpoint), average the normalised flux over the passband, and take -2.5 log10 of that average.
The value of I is 0.03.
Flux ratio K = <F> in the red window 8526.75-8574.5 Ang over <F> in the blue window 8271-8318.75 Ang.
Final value 0.90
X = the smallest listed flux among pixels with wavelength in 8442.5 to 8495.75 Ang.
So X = 16.54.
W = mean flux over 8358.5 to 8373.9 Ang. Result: 18.7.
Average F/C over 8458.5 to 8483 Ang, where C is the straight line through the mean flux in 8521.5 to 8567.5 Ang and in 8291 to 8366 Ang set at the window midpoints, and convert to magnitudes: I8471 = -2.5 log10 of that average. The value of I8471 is -0.04 mag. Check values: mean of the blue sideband 18.5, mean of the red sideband 17.1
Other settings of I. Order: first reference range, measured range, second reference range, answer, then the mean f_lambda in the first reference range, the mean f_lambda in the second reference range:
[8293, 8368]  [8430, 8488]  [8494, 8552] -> -0.04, 18.5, 17.1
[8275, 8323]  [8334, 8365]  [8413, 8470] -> 0.02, 19.1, 18.2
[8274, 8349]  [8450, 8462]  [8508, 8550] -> -0.06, 18.8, 17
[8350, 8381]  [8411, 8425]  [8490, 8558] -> -0.03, 18.4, 17.2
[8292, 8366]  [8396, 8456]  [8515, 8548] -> -0.04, 18.5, 16.7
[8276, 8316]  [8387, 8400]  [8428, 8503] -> 0.04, 19.1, 18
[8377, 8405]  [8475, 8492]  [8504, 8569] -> -0.06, 17.8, 17.4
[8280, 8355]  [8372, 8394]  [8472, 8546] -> 0.04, 18.8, 17.5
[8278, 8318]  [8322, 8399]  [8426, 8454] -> 0.03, 19.1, 18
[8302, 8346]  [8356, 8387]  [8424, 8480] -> 0.01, 18.4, 18.2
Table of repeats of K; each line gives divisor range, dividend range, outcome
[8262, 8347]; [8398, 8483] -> 0.97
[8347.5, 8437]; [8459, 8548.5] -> 0.96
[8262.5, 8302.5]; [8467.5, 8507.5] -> 0.92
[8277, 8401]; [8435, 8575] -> 0.96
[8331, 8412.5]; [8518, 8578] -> 0.95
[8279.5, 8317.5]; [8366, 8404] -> 0.95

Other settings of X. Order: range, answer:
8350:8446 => 15.98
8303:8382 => 16.67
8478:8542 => 15.64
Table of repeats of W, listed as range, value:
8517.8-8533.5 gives 17.6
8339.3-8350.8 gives 18.4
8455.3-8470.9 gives 18.3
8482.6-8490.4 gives 18.2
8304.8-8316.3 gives 18.2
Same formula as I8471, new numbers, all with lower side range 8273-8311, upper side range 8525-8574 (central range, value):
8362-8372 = 0.01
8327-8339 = 0.04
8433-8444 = 0.05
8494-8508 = 0.02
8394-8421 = -0.02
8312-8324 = 0.01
